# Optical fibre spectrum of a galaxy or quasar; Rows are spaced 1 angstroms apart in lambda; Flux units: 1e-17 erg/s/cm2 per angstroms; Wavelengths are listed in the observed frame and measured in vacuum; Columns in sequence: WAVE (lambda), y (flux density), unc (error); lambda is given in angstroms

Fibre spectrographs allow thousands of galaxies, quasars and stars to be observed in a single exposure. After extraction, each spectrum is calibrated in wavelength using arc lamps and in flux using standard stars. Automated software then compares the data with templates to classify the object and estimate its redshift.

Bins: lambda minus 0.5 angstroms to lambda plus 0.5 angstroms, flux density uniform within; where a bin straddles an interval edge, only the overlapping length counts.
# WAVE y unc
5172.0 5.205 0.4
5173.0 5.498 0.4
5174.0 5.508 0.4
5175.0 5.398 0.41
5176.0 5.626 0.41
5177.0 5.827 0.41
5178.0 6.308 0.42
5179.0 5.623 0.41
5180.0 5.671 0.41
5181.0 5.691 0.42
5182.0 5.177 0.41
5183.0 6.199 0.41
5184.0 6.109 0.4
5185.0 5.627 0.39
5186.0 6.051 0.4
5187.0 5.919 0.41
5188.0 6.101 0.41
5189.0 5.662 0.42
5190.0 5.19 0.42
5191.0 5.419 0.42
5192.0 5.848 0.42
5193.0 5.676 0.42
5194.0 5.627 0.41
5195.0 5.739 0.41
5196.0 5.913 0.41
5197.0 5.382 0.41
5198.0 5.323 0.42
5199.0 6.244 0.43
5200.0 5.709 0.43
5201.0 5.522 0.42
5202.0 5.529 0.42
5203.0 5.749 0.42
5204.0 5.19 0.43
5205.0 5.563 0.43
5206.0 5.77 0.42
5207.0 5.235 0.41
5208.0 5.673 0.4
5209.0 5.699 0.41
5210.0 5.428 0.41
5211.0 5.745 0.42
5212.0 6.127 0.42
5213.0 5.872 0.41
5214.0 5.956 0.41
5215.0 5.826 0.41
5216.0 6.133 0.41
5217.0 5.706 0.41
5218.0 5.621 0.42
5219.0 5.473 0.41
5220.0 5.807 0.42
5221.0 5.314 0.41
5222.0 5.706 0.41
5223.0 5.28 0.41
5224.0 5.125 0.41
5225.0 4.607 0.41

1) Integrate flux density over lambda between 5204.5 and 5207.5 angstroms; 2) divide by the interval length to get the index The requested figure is 5.52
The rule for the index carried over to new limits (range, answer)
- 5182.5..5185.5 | 5.98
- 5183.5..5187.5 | 5.93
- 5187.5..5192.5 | 5.64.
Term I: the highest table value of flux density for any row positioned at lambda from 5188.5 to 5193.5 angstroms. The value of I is 5.848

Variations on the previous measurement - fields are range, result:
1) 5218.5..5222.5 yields 5.807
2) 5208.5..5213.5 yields 6.127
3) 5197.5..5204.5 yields 6.244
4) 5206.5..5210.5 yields 5.699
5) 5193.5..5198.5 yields 5.913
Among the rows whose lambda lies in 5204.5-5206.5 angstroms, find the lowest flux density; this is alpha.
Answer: 5.563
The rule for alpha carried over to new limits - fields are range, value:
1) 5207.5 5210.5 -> 5.428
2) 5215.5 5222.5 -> 5.314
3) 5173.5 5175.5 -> 5.398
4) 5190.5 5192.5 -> 5.419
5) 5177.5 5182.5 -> 5.177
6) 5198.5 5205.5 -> 5.19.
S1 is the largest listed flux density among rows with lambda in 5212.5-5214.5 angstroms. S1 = 5.956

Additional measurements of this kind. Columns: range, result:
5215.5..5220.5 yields 6.133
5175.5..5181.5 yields 6.308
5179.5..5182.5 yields 5.691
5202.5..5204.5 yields 5.749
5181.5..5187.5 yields 6.199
